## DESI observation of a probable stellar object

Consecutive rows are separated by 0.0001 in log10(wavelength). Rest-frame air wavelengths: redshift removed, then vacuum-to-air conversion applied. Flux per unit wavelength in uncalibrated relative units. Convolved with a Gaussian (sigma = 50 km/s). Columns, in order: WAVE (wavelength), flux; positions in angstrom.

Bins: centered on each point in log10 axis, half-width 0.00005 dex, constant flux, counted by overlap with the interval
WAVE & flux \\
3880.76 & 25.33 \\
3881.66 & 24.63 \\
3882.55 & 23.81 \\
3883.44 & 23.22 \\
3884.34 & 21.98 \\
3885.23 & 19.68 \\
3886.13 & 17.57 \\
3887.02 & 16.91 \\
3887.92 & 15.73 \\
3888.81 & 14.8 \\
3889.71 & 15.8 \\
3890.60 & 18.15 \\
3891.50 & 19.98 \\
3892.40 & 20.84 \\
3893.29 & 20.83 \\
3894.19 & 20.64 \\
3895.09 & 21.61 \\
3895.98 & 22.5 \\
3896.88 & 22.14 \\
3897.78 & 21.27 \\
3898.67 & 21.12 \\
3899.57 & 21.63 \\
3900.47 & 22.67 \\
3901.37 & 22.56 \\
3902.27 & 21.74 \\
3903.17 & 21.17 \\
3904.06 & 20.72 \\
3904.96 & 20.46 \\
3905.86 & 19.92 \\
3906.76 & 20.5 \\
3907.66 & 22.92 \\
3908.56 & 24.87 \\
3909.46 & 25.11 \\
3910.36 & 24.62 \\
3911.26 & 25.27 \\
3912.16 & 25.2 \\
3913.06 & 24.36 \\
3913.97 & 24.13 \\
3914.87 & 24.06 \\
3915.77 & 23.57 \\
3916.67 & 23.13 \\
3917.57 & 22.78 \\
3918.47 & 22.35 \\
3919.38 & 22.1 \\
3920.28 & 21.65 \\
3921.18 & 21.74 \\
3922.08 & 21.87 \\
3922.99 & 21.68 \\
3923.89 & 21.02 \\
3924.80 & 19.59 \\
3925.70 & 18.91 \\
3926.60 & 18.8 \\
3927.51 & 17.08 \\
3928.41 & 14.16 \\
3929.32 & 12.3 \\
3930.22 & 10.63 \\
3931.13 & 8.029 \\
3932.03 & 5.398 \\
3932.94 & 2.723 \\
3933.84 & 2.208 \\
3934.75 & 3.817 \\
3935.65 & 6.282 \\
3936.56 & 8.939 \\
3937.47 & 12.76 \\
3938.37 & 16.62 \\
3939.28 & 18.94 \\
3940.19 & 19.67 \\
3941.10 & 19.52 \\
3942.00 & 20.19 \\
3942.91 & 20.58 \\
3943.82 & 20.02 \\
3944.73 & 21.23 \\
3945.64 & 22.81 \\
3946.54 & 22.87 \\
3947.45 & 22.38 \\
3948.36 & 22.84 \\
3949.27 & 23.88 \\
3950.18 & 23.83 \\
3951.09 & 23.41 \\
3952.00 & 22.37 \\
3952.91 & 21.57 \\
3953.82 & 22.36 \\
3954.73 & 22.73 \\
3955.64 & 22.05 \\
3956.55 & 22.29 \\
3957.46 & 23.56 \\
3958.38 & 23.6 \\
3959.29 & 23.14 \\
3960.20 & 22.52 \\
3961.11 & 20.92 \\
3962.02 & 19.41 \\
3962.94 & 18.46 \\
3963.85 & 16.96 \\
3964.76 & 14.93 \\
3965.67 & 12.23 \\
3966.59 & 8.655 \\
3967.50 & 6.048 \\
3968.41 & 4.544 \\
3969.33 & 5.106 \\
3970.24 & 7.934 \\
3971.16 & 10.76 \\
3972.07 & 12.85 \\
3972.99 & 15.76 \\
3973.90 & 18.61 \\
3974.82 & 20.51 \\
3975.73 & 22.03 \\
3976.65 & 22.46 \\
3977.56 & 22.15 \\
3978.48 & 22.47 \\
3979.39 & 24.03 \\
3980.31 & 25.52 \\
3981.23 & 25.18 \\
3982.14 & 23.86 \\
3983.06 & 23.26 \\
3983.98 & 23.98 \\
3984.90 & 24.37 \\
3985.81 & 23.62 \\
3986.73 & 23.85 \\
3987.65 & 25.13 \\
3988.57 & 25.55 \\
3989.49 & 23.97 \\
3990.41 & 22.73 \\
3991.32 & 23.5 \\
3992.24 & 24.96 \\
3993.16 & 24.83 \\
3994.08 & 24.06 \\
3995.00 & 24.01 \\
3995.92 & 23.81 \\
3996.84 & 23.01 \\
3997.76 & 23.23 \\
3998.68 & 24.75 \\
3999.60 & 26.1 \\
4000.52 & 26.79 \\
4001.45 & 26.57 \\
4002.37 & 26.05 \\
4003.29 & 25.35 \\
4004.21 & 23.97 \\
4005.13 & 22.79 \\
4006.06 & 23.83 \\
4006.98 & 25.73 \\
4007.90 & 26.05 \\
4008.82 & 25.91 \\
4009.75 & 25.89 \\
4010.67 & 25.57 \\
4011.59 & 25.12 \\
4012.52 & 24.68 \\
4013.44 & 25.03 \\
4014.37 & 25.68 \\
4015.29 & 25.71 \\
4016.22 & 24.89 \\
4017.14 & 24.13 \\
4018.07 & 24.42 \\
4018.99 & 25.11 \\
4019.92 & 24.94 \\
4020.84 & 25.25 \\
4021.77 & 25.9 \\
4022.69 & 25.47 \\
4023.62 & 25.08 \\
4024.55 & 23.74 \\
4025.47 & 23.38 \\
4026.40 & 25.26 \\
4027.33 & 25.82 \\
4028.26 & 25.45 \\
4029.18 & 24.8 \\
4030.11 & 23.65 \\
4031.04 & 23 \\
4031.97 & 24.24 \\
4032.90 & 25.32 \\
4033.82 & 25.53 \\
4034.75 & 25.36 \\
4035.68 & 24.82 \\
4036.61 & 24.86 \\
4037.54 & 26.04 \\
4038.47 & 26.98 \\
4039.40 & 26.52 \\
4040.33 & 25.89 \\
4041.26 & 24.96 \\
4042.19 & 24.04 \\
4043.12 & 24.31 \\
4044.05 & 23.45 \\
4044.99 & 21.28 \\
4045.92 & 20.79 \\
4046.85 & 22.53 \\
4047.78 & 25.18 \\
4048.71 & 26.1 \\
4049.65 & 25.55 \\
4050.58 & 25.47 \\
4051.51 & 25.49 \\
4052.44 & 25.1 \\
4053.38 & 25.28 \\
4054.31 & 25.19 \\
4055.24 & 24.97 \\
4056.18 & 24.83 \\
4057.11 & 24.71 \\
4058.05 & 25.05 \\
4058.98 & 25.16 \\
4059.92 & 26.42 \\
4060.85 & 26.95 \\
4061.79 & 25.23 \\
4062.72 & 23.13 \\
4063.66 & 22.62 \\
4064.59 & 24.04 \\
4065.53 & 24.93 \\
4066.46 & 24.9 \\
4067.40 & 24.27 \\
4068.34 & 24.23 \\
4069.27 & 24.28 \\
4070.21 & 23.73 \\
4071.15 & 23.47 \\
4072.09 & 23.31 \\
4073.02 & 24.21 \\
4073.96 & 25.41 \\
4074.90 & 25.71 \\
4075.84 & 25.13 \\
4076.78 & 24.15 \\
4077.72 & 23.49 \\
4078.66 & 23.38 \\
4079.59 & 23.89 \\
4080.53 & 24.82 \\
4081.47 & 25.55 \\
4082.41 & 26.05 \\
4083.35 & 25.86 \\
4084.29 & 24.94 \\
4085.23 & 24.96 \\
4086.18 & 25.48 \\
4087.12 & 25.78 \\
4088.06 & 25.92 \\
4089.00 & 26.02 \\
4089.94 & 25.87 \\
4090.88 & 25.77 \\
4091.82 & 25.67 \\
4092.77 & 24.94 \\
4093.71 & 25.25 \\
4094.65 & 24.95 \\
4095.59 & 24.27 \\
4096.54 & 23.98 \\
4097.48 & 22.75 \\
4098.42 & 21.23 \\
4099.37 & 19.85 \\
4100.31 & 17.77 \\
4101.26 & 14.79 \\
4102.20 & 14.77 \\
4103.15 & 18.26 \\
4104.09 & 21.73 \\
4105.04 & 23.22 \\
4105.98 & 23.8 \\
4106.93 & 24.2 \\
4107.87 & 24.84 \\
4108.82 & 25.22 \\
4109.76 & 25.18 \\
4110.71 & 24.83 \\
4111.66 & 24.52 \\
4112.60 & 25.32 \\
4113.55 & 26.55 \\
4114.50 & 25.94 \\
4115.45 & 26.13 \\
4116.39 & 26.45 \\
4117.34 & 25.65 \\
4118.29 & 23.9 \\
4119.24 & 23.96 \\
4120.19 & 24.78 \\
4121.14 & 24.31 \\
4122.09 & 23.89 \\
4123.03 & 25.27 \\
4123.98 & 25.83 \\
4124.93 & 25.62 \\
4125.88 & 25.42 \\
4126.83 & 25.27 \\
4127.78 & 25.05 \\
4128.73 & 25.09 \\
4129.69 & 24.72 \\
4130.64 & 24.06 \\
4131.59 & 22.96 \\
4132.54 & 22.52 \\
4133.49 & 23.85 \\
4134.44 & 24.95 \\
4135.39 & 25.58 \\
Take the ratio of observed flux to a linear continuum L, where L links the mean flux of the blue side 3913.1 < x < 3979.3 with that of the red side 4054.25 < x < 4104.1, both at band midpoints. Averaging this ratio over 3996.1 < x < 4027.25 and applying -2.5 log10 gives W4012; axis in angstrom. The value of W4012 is -0.20 mag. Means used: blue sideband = 17.8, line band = 25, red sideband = 24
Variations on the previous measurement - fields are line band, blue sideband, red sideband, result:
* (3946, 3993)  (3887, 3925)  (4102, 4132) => 0.110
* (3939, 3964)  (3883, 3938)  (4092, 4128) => -0.095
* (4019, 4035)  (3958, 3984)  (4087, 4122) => -0.222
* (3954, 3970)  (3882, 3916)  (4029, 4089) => 0.323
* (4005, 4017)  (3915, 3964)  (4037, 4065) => -0.118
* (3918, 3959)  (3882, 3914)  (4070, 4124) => 0.205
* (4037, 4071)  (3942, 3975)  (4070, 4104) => -0.112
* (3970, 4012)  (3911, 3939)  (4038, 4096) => -0.129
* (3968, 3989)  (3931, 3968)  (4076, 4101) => -0.044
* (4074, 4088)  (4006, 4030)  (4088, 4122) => -0.041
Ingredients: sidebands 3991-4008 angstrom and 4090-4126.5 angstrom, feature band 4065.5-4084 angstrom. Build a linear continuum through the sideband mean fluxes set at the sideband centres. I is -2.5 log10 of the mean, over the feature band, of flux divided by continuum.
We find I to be -0.02 mag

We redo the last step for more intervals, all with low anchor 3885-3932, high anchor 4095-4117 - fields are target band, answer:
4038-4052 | -0.12 mag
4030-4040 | -0.15 mag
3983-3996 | -0.13 mag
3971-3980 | 0.09 mag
